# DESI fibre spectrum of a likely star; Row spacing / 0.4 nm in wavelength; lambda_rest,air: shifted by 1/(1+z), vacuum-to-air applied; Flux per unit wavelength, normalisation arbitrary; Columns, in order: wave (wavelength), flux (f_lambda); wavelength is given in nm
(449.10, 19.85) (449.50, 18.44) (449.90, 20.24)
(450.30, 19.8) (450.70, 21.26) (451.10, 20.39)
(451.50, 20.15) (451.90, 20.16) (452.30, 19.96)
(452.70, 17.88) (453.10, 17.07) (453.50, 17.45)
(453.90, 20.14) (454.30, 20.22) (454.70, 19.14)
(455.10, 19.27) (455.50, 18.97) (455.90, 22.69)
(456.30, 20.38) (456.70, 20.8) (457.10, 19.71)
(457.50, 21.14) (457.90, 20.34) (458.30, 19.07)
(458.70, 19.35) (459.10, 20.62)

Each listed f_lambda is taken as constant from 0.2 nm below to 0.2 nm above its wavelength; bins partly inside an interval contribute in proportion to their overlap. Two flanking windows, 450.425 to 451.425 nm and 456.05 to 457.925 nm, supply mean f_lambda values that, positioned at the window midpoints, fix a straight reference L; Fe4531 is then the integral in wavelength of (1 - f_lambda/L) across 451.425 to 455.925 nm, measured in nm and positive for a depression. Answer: 0.291 nm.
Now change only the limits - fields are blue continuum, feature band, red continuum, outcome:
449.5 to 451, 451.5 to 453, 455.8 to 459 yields 0.069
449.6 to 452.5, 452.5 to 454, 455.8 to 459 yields 0.168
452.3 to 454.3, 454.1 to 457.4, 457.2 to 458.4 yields -0.122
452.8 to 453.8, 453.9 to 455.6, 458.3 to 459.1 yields -0.129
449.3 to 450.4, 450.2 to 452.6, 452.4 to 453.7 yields -0.209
